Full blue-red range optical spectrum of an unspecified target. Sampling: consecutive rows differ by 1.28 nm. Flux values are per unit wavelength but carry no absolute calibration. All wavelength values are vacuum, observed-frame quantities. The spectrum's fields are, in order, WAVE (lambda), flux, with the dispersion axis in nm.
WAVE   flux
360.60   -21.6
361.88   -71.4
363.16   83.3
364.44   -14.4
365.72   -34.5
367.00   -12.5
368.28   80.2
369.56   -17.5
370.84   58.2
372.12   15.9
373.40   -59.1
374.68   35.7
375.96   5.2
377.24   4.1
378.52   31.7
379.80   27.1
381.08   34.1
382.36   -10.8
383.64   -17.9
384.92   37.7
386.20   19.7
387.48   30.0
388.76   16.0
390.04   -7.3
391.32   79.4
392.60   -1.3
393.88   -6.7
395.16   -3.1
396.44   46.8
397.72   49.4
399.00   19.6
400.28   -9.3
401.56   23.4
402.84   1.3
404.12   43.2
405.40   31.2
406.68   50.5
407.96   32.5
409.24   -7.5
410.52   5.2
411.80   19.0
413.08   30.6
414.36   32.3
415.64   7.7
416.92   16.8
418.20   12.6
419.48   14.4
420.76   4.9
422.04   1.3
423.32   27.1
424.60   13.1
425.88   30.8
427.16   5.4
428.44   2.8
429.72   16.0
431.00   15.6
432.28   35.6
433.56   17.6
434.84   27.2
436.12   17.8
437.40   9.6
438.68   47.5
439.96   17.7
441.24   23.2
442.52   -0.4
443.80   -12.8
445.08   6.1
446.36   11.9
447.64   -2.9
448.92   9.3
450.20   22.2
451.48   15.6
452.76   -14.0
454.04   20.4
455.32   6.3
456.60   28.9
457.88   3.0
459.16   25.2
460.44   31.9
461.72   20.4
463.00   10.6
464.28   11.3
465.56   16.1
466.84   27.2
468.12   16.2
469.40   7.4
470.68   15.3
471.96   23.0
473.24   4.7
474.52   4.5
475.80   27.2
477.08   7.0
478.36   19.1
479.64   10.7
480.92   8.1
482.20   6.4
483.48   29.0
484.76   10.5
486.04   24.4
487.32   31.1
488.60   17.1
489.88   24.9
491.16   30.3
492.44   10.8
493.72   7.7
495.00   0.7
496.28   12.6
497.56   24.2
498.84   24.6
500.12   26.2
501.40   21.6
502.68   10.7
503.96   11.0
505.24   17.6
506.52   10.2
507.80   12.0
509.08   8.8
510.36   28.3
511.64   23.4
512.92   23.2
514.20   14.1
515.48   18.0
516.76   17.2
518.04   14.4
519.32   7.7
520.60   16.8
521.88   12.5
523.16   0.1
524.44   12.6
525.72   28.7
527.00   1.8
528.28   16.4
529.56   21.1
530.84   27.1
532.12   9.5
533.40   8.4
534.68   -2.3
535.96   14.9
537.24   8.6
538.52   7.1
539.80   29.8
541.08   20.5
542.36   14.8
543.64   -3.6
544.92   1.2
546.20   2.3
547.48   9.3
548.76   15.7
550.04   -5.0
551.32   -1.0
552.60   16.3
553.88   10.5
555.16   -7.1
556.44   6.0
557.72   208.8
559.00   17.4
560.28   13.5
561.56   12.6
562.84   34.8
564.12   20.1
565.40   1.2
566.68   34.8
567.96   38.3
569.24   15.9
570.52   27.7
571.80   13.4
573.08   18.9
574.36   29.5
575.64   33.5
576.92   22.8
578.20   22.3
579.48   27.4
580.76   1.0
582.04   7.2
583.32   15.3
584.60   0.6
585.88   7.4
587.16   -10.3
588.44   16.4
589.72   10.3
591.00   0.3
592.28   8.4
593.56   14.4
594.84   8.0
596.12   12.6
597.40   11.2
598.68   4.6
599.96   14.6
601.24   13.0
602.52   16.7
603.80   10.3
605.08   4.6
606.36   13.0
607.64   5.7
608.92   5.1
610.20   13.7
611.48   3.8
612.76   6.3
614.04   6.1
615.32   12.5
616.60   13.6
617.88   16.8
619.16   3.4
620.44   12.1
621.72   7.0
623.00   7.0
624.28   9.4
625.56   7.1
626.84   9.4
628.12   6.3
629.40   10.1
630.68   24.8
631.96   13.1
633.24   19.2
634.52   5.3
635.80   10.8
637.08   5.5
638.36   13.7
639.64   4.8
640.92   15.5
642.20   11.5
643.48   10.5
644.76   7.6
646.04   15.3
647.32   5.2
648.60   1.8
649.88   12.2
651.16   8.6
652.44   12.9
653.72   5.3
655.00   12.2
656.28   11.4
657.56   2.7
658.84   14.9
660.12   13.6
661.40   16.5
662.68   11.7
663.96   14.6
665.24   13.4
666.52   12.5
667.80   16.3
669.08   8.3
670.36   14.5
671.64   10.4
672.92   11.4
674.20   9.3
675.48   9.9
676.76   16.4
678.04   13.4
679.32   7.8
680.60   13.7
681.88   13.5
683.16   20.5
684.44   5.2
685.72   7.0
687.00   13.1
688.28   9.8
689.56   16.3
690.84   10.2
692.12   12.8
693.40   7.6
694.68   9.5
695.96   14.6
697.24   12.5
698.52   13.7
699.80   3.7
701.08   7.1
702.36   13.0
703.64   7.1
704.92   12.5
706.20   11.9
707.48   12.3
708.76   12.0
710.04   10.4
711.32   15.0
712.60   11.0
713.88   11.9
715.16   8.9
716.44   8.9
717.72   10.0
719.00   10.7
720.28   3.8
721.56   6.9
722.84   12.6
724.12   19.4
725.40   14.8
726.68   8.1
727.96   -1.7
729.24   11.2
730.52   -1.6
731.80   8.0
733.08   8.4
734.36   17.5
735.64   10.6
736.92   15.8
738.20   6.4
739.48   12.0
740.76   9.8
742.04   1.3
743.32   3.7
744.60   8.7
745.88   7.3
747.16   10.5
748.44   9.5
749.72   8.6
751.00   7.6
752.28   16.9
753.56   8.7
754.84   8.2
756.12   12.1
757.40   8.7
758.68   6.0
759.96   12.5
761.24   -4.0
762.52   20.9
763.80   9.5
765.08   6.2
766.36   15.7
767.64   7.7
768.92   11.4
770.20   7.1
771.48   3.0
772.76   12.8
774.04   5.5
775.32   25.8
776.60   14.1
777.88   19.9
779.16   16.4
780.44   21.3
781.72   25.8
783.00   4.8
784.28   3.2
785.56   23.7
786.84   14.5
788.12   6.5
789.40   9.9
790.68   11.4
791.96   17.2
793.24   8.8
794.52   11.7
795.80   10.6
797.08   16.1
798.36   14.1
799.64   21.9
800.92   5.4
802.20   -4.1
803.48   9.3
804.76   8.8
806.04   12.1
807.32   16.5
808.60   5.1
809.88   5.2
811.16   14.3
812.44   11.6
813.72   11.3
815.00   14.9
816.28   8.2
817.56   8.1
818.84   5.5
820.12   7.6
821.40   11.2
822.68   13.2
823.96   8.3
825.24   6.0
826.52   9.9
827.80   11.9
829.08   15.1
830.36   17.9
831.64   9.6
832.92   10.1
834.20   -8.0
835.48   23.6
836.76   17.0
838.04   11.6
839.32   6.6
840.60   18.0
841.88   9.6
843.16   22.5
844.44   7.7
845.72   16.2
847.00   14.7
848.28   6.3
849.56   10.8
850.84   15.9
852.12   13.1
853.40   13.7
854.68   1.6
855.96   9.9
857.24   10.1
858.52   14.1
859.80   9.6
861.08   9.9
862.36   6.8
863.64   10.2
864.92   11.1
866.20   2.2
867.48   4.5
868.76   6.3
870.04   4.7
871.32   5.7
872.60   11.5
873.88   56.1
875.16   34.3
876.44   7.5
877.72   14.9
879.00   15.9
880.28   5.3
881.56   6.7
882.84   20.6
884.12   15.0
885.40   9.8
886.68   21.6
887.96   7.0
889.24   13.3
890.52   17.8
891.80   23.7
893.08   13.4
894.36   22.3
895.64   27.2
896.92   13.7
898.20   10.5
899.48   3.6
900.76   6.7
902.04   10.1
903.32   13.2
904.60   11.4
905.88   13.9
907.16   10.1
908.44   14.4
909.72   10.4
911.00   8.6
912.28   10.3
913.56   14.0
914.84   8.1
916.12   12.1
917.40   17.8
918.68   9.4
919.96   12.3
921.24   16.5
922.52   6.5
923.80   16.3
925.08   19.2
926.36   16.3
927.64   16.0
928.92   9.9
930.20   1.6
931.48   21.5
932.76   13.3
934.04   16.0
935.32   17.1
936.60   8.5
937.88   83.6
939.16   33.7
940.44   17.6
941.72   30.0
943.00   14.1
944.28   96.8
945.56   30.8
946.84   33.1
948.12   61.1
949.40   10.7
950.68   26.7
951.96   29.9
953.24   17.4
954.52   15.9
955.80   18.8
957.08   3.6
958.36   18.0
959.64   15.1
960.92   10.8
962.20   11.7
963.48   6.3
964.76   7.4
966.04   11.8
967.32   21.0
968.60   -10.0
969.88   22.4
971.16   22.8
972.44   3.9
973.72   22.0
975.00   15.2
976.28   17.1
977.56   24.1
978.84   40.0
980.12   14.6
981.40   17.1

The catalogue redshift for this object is 1.34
